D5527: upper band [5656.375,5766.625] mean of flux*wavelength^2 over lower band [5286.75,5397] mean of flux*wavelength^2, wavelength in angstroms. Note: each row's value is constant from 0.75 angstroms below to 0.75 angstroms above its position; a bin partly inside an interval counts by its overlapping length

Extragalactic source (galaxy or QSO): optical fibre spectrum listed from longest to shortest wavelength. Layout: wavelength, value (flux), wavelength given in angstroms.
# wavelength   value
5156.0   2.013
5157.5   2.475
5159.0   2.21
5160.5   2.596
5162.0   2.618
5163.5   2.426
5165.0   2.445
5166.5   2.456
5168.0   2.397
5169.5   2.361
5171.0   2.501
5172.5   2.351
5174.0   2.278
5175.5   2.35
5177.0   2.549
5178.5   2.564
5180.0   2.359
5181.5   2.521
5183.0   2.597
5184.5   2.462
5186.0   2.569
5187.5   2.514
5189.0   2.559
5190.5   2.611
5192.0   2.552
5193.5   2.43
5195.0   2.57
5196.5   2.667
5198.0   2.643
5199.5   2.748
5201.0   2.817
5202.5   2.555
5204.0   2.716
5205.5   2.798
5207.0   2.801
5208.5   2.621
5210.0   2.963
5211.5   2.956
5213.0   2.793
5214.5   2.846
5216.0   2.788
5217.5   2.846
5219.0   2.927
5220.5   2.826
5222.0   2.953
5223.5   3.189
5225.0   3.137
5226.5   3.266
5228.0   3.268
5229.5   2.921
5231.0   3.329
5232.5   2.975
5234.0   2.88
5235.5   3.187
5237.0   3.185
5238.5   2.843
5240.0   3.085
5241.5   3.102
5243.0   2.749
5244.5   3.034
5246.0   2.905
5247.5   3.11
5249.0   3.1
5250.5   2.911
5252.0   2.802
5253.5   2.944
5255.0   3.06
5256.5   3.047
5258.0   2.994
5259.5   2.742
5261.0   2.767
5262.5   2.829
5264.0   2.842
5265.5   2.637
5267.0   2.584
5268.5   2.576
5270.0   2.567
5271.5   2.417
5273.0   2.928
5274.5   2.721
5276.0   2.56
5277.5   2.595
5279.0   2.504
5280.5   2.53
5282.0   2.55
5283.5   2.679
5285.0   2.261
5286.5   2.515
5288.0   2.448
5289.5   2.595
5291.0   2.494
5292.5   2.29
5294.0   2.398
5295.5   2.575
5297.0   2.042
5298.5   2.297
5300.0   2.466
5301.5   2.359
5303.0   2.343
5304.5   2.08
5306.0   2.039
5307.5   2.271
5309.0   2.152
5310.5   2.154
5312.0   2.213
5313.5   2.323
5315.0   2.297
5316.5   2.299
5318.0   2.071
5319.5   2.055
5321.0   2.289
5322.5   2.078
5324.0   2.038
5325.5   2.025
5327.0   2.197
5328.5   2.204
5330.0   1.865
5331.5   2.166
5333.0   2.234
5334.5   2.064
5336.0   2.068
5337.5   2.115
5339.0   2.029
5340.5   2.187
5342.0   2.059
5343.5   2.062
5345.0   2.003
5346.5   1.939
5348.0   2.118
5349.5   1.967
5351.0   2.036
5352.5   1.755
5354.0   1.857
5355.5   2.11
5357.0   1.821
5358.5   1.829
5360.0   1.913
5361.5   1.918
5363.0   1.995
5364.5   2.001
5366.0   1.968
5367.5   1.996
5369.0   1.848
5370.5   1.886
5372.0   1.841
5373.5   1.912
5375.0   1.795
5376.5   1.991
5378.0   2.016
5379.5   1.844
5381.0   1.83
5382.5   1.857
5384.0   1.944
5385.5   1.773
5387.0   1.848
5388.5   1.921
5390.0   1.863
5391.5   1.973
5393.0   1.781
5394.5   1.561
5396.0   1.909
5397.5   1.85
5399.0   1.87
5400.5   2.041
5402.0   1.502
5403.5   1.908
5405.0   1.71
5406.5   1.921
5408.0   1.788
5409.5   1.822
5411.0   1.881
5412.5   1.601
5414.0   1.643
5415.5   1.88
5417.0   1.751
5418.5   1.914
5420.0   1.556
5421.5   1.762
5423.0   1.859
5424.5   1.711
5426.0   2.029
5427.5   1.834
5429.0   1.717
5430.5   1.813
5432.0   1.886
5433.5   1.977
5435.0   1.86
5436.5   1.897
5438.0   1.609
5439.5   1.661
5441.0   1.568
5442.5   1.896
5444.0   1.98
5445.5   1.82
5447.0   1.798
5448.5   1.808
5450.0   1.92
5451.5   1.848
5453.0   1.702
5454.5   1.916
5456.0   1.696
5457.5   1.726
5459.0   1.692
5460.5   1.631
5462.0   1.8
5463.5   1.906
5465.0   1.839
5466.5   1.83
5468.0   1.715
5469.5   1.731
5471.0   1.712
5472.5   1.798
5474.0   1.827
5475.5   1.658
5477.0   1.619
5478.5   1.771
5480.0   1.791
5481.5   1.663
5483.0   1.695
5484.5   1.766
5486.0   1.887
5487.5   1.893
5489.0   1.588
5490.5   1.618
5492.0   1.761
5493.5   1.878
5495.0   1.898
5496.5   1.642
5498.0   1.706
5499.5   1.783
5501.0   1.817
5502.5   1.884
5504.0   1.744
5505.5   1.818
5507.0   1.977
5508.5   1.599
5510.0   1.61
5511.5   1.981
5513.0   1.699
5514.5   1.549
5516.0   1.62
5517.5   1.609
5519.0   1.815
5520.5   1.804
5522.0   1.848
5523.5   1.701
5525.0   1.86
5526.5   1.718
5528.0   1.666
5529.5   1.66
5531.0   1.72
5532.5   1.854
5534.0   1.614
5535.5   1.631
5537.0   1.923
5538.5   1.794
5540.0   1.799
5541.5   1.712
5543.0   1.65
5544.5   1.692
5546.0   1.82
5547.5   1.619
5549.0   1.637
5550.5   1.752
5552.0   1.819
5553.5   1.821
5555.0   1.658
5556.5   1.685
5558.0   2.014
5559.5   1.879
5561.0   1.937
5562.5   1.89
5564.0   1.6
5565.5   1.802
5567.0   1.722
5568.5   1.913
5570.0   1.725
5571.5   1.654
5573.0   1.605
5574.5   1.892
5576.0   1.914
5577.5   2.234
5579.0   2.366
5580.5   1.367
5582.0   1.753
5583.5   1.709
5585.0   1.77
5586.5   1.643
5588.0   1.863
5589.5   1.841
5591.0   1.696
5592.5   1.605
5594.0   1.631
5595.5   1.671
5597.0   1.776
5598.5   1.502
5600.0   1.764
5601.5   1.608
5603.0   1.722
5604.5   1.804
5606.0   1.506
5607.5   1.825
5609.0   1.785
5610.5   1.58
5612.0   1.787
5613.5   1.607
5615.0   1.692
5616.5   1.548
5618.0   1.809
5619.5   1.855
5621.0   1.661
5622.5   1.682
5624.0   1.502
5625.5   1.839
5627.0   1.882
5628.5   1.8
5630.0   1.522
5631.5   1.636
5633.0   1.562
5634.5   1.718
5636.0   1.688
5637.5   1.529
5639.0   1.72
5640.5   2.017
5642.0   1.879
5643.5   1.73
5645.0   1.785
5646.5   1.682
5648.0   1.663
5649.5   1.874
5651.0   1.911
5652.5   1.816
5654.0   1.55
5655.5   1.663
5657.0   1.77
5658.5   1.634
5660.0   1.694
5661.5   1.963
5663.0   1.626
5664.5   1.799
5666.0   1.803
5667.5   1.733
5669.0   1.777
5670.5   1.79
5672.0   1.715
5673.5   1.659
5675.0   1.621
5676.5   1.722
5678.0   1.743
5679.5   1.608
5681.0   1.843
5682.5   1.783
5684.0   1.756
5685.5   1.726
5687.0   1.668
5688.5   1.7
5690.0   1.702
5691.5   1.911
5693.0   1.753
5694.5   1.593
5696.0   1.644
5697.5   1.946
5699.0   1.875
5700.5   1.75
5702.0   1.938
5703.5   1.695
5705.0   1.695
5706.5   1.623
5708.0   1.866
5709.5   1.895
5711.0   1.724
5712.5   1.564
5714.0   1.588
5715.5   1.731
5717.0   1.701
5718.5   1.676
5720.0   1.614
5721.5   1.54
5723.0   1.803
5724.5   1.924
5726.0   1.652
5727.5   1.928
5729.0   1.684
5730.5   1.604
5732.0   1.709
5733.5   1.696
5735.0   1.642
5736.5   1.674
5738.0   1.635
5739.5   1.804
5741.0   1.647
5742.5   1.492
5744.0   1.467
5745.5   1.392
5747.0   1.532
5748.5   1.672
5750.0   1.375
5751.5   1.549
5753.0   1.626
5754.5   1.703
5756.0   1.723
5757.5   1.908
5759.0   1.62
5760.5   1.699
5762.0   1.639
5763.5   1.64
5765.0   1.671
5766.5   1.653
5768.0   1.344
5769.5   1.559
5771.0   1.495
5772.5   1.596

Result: 0.9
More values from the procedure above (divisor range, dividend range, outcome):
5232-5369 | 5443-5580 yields 0.80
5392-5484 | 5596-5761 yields 1.04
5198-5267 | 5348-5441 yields 0.67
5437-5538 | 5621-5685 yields 1.04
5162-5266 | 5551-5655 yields 0.73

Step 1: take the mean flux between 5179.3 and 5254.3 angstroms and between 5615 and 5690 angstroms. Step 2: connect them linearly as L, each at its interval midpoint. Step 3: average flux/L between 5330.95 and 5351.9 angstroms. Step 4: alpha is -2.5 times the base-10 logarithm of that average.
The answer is 0.21 mag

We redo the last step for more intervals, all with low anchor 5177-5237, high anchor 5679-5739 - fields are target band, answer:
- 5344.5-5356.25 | 0.25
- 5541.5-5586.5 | 0.14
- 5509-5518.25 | 0.27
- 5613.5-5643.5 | 0.11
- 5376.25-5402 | 0.28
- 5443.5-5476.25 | 0.25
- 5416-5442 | 0.28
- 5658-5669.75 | 0.04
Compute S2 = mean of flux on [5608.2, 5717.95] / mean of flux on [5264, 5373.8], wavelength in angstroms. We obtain 0.78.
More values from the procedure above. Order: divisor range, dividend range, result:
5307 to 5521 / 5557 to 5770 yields 0.92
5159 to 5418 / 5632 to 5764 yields 0.72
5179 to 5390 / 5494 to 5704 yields 0.71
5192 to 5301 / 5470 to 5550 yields 0.63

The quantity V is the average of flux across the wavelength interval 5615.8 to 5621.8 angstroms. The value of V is 1.72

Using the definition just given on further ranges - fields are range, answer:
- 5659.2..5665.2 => 1.77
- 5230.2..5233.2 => 3.15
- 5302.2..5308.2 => 2.18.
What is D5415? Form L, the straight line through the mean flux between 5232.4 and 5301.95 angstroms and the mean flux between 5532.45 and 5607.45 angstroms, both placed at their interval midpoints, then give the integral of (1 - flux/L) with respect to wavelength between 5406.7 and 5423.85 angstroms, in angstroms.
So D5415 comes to 3.6 angstroms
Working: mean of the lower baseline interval 2.72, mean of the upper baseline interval 1.76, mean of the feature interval 1.77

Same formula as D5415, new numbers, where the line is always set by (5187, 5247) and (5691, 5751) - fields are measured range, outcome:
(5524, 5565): 6.7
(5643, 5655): 0.7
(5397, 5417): 5.2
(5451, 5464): 3.0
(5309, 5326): 3.0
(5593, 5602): 1.5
